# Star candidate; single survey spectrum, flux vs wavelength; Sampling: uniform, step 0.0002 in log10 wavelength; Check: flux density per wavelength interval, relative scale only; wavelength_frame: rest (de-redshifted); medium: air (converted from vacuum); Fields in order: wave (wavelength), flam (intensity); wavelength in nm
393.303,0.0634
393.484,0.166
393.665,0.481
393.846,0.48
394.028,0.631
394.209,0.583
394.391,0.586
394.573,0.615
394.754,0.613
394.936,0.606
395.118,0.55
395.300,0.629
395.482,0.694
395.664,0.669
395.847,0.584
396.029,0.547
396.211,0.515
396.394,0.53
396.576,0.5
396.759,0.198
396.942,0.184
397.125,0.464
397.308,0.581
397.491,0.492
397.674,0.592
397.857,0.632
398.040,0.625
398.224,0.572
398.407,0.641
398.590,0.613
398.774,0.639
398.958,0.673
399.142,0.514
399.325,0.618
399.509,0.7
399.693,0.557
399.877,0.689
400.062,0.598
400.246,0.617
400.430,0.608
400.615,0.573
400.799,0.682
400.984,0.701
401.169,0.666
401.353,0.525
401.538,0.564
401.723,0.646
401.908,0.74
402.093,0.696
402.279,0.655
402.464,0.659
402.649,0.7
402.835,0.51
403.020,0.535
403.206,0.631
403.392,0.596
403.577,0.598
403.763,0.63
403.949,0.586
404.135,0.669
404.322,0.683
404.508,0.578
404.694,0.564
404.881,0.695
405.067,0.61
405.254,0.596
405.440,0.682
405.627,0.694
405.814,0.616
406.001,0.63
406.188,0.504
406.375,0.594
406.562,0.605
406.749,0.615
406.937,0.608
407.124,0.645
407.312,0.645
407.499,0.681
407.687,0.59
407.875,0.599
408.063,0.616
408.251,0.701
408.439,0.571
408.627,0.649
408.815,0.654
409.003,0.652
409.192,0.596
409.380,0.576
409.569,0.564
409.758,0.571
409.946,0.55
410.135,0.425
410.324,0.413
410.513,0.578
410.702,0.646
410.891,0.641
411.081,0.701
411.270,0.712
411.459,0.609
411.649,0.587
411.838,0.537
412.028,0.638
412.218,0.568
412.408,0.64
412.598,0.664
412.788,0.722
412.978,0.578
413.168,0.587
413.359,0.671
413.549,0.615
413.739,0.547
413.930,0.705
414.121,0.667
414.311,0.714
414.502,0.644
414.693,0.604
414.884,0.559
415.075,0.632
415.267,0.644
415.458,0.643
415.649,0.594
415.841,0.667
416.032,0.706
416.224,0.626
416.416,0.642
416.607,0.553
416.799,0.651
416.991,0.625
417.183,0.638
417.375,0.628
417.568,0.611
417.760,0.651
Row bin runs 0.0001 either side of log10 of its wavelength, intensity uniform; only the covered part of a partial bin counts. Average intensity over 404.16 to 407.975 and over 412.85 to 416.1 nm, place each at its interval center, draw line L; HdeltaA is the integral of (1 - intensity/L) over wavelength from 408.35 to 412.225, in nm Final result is 0.22 nm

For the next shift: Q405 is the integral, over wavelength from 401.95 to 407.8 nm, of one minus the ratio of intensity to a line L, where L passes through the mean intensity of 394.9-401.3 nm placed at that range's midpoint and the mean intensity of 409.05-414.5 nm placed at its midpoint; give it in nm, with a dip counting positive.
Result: -0.30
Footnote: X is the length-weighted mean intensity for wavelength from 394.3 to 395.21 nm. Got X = 0.594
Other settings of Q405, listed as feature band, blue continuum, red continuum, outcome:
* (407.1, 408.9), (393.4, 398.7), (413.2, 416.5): -0.10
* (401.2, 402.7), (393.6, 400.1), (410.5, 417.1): -0.16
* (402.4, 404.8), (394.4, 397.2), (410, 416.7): -0.18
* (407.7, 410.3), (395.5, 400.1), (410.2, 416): 0.07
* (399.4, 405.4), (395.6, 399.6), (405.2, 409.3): -0.42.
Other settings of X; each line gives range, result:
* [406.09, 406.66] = 0.569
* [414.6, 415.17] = 0.598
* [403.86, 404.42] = 0.645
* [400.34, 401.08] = 0.641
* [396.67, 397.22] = 0.284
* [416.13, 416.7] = 0.608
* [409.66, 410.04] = 0.561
